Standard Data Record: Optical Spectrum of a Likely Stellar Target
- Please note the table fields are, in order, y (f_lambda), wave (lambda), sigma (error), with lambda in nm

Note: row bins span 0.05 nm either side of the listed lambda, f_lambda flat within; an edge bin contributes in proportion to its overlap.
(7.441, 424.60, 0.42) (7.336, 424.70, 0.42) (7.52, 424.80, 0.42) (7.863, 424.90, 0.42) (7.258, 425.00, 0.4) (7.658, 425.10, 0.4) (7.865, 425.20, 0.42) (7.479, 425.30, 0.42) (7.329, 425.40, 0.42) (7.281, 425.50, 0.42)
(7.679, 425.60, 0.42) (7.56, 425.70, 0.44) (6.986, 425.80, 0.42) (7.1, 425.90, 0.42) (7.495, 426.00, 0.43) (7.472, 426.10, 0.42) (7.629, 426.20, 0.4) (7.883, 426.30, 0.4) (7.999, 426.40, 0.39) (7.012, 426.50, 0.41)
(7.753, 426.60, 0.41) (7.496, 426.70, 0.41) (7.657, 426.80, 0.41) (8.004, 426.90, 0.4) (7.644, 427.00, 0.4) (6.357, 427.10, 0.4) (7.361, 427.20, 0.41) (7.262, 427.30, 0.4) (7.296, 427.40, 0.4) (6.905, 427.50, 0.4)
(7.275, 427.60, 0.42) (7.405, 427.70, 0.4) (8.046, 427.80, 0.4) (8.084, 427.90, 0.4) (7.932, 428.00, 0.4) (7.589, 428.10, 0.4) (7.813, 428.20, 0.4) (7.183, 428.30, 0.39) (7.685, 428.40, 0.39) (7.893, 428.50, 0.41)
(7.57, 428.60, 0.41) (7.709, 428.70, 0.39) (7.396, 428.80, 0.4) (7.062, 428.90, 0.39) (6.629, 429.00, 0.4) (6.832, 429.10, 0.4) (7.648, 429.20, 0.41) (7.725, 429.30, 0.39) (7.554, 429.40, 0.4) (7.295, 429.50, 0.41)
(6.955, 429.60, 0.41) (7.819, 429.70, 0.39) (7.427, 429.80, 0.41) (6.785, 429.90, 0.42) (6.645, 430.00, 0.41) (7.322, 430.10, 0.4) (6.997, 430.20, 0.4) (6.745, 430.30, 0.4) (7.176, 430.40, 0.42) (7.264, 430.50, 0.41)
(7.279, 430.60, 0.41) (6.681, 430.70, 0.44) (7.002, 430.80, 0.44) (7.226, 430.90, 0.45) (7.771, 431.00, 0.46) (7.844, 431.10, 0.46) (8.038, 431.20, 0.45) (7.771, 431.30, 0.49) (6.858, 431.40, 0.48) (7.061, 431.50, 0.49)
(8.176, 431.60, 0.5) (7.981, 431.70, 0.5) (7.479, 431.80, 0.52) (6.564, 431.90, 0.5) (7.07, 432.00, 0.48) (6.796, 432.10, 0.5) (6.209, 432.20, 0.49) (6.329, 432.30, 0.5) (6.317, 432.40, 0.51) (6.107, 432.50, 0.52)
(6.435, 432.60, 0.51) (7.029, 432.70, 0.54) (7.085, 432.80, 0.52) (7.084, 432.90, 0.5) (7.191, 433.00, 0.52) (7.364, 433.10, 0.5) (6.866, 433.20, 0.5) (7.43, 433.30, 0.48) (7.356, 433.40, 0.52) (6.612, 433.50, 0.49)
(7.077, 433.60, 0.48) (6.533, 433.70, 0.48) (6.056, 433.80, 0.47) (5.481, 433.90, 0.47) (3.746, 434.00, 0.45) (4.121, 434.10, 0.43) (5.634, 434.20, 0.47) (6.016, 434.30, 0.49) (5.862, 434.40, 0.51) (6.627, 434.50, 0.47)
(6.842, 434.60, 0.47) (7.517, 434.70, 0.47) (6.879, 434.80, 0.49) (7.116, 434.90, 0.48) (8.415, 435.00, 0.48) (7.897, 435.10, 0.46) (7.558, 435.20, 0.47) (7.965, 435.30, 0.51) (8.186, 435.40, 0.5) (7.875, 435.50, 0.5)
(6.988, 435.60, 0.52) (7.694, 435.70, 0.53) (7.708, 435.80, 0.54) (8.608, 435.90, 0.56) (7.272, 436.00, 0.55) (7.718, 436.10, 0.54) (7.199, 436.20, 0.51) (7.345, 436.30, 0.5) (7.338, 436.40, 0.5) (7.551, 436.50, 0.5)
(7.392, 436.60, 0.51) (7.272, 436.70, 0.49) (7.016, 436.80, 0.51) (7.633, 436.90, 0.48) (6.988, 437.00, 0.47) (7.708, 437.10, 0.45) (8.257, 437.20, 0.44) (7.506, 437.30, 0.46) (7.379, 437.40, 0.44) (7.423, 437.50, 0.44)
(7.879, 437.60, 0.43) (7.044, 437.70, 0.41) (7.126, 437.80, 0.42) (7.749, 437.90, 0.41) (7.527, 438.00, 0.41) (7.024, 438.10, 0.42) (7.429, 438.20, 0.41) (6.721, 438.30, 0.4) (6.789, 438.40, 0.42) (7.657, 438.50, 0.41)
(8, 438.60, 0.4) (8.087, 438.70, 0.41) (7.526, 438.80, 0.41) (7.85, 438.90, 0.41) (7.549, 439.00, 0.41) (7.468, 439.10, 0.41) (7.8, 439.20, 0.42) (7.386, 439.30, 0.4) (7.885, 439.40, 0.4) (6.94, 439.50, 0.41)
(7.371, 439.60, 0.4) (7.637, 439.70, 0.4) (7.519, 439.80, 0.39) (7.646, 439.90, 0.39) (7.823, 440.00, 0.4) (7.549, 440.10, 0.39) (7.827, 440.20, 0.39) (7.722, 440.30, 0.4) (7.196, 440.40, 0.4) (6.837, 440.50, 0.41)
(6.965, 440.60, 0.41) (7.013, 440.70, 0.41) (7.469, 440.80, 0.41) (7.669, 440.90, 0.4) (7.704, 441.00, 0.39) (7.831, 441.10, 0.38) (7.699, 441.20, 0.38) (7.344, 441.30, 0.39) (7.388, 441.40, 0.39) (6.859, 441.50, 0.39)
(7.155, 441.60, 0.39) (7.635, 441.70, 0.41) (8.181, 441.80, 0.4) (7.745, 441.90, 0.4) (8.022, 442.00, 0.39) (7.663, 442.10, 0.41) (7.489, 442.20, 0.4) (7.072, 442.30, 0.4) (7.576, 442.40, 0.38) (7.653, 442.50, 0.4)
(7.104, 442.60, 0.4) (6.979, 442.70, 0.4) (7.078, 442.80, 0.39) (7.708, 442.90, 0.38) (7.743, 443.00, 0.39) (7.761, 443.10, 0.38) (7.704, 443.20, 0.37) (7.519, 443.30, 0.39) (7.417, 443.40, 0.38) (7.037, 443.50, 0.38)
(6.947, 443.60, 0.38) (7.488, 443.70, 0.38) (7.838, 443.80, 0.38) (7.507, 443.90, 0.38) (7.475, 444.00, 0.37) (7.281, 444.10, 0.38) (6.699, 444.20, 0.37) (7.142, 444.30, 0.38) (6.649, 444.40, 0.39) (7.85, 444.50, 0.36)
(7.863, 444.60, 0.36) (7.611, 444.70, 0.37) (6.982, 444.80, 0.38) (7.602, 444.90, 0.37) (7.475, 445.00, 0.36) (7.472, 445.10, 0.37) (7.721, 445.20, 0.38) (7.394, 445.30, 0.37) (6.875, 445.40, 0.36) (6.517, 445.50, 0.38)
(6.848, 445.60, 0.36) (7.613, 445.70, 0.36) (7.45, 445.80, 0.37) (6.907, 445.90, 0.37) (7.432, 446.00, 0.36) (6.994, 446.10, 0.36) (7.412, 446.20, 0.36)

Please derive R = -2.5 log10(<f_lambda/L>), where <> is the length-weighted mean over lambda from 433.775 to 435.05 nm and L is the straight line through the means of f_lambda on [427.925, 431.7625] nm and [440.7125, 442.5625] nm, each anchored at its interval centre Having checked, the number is 0.203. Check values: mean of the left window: 7.38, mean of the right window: 7.55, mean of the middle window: 6.18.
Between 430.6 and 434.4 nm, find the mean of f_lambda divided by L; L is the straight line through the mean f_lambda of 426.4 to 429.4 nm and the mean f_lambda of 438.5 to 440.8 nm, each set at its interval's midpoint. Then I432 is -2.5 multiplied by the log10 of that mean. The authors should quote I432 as 0.11 mag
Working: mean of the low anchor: 7.47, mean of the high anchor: 7.53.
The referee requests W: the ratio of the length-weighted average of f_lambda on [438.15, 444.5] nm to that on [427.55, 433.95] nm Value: 1.04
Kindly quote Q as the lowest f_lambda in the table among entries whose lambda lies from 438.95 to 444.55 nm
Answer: 6.649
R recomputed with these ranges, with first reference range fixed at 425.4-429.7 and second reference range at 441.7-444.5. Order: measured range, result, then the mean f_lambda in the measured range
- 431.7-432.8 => 0.113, 6.72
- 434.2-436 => 0.015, 7.34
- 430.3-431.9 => 0.009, 7.39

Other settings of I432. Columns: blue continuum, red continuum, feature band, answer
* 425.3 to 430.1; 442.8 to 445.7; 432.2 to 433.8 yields 0.09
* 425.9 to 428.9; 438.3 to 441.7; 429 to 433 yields 0.06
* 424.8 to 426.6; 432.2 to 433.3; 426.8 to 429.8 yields -0.03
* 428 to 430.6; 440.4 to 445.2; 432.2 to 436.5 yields 0.07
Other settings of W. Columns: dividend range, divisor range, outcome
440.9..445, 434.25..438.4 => 1.01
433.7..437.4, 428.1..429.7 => 0.95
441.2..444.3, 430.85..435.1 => 1.09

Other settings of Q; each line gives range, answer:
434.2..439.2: 5.634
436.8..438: 6.988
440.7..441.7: 6.859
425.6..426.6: 6.986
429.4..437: 3.746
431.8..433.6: 6.107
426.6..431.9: 6.357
